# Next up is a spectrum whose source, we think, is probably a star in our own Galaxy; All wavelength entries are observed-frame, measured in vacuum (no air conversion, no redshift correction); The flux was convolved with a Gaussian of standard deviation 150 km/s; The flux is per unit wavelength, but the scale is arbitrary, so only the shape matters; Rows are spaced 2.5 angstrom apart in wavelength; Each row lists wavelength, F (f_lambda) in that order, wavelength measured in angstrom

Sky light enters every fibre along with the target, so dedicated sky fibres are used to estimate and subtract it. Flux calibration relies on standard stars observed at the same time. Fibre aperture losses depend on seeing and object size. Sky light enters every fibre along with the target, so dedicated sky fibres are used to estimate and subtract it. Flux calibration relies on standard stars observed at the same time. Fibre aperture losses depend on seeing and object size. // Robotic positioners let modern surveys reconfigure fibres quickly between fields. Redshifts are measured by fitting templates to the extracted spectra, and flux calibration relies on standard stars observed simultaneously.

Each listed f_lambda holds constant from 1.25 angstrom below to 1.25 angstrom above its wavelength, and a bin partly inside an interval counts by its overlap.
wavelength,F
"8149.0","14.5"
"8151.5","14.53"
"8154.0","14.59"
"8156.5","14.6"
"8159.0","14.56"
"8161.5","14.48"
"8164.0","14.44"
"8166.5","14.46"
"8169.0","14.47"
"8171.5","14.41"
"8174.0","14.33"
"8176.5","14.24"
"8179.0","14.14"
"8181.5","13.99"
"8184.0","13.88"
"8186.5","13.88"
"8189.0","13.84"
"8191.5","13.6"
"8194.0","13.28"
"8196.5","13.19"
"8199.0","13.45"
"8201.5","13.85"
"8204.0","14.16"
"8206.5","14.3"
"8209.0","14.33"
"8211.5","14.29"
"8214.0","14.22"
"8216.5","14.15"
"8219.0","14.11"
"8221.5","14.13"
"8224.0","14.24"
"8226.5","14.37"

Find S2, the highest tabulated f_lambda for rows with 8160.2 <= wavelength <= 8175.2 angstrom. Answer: 14.48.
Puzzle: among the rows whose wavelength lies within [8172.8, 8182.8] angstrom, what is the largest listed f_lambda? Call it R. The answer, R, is 14.33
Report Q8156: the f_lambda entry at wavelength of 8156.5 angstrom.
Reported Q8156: 14.6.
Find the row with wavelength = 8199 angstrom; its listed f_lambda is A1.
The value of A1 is 13.45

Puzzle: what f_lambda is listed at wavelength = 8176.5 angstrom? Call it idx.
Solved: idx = 14.24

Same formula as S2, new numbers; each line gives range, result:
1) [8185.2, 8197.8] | 13.88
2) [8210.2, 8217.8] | 14.29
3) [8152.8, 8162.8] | 14.6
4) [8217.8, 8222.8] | 14.13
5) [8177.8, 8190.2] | 14.14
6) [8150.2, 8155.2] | 14.59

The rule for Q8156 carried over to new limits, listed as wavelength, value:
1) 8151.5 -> 14.53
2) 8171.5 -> 14.41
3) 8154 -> 14.59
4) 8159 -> 14.56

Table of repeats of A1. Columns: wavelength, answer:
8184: 13.88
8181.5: 13.99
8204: 14.16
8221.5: 14.13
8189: 13.84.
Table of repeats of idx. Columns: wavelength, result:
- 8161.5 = 14.48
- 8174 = 14.33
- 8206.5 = 14.3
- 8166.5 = 14.46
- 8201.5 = 13.85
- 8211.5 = 14.29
